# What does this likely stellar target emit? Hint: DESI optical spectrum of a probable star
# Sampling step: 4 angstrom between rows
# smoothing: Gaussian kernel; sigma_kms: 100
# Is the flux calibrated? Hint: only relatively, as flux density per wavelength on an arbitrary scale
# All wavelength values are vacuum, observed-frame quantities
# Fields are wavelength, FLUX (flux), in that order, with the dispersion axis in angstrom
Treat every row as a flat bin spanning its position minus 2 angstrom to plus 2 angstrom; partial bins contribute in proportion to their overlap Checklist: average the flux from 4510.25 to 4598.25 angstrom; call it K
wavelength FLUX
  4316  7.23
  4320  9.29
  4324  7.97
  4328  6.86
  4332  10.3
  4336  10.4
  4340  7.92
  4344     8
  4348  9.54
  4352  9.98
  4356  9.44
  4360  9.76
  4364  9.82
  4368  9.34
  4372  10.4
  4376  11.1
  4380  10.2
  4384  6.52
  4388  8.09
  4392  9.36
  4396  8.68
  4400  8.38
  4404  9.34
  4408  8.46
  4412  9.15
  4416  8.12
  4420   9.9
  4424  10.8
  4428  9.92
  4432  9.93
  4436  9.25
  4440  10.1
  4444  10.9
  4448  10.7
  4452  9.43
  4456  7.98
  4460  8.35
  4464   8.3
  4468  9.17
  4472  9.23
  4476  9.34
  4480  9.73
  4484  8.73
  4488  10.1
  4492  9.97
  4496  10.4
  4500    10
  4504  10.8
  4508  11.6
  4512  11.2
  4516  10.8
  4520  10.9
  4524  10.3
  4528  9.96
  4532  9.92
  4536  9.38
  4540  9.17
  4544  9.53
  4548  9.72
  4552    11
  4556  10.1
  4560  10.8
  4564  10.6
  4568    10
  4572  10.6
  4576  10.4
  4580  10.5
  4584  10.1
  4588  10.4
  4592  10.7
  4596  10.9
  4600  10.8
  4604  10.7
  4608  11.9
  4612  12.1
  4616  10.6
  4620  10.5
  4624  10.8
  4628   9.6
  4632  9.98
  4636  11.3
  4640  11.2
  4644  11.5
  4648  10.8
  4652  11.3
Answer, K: 10.3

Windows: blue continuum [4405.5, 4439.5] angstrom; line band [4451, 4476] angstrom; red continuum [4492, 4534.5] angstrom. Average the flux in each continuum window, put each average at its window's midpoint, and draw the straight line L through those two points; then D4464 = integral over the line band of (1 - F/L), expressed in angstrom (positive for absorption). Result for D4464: 3.0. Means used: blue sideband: 9.47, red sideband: 10.5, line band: 8.76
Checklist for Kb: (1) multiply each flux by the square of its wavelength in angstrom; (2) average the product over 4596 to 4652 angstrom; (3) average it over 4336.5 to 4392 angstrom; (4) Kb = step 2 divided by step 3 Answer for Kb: 1.32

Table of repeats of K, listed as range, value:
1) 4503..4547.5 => 10.3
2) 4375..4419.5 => 8.84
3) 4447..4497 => 9.29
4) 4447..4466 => 8.86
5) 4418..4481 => 9.56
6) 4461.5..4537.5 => 9.98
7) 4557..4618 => 10.7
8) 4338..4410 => 9.13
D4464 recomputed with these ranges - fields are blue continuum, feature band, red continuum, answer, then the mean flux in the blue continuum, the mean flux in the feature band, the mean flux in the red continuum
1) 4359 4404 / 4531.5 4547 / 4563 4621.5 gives 1.31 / 9.23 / 9.47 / 10.7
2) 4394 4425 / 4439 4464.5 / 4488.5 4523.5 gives 0.82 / 9.05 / 9.43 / 10.7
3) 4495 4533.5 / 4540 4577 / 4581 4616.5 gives 1.80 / 10.6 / 10.2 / 10.9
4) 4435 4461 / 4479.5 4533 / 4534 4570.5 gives -2.70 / 9.59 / 10.3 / 10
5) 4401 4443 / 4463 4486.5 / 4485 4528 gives 2.34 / 9.5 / 9.14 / 10.5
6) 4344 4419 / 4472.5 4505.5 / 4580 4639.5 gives 0.27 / 9.18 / 9.84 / 10.7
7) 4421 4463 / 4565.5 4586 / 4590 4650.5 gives 0.52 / 9.71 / 10.3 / 10.9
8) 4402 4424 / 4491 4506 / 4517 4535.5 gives -0.53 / 9.16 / 10.3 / 10.2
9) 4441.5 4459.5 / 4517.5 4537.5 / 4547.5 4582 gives 0.11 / 9.65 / 10.1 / 10.4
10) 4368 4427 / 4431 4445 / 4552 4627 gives -0.71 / 9.2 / 9.99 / 10.7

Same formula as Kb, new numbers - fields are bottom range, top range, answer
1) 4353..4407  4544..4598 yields 1.23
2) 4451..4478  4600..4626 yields 1.34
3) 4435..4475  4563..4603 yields 1.19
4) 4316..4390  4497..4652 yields 1.28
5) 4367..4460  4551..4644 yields 1.24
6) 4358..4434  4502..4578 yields 1.18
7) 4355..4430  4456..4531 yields 1.11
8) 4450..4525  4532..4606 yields 1.09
